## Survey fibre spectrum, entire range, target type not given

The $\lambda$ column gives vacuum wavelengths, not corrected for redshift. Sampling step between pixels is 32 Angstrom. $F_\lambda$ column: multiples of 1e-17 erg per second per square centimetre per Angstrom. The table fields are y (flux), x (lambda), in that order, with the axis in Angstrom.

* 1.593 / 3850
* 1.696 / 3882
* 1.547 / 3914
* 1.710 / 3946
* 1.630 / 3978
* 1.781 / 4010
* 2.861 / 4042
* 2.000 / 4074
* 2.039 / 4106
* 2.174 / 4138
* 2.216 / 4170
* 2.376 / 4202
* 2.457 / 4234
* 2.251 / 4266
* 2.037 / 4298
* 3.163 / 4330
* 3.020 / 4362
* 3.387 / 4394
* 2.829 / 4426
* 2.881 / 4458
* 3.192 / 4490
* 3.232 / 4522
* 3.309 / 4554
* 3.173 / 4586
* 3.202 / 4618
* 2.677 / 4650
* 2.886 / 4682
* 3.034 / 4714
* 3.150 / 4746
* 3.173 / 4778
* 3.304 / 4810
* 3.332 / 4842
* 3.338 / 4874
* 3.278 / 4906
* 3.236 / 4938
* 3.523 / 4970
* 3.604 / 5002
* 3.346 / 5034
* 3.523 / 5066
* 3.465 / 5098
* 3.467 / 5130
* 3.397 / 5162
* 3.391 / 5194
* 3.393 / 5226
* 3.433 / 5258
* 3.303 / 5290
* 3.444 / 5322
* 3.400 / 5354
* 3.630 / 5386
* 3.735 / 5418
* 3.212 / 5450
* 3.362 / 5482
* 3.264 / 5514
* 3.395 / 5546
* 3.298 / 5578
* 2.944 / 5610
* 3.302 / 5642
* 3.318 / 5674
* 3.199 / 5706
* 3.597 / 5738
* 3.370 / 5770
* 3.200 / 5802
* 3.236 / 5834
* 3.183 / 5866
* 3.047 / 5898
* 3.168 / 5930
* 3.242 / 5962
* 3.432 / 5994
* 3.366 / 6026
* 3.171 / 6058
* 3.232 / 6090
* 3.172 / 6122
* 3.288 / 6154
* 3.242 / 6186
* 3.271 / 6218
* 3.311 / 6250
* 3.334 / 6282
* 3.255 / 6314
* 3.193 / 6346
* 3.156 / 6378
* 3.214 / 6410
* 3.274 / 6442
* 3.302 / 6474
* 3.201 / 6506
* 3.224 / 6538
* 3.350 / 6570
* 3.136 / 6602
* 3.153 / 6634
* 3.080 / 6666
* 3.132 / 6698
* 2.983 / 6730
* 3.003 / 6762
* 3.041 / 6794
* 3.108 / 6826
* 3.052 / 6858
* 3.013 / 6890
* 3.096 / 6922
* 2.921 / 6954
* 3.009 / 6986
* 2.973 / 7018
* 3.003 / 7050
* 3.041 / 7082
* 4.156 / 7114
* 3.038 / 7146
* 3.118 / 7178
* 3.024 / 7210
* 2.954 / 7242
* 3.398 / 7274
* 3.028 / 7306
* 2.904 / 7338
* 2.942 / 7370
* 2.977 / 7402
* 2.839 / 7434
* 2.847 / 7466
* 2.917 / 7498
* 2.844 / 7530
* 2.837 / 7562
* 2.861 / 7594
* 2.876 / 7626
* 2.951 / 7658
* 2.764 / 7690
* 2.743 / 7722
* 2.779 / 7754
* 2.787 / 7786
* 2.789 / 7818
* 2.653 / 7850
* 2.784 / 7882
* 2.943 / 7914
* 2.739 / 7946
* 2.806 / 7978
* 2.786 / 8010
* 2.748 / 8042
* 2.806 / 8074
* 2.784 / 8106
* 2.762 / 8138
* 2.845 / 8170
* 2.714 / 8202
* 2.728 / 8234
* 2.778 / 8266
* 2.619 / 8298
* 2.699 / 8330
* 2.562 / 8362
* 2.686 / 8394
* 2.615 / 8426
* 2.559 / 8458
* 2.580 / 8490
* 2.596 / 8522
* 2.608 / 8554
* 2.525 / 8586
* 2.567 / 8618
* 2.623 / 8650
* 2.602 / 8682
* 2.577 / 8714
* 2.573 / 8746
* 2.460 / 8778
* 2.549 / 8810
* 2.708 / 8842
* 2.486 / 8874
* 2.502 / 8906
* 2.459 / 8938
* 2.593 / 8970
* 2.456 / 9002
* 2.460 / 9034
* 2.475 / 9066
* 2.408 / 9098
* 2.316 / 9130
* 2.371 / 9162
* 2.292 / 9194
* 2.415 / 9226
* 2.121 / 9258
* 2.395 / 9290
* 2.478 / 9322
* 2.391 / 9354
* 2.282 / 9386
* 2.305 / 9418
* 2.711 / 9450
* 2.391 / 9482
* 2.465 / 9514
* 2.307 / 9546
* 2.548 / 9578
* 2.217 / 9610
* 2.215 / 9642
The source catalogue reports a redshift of 0.08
